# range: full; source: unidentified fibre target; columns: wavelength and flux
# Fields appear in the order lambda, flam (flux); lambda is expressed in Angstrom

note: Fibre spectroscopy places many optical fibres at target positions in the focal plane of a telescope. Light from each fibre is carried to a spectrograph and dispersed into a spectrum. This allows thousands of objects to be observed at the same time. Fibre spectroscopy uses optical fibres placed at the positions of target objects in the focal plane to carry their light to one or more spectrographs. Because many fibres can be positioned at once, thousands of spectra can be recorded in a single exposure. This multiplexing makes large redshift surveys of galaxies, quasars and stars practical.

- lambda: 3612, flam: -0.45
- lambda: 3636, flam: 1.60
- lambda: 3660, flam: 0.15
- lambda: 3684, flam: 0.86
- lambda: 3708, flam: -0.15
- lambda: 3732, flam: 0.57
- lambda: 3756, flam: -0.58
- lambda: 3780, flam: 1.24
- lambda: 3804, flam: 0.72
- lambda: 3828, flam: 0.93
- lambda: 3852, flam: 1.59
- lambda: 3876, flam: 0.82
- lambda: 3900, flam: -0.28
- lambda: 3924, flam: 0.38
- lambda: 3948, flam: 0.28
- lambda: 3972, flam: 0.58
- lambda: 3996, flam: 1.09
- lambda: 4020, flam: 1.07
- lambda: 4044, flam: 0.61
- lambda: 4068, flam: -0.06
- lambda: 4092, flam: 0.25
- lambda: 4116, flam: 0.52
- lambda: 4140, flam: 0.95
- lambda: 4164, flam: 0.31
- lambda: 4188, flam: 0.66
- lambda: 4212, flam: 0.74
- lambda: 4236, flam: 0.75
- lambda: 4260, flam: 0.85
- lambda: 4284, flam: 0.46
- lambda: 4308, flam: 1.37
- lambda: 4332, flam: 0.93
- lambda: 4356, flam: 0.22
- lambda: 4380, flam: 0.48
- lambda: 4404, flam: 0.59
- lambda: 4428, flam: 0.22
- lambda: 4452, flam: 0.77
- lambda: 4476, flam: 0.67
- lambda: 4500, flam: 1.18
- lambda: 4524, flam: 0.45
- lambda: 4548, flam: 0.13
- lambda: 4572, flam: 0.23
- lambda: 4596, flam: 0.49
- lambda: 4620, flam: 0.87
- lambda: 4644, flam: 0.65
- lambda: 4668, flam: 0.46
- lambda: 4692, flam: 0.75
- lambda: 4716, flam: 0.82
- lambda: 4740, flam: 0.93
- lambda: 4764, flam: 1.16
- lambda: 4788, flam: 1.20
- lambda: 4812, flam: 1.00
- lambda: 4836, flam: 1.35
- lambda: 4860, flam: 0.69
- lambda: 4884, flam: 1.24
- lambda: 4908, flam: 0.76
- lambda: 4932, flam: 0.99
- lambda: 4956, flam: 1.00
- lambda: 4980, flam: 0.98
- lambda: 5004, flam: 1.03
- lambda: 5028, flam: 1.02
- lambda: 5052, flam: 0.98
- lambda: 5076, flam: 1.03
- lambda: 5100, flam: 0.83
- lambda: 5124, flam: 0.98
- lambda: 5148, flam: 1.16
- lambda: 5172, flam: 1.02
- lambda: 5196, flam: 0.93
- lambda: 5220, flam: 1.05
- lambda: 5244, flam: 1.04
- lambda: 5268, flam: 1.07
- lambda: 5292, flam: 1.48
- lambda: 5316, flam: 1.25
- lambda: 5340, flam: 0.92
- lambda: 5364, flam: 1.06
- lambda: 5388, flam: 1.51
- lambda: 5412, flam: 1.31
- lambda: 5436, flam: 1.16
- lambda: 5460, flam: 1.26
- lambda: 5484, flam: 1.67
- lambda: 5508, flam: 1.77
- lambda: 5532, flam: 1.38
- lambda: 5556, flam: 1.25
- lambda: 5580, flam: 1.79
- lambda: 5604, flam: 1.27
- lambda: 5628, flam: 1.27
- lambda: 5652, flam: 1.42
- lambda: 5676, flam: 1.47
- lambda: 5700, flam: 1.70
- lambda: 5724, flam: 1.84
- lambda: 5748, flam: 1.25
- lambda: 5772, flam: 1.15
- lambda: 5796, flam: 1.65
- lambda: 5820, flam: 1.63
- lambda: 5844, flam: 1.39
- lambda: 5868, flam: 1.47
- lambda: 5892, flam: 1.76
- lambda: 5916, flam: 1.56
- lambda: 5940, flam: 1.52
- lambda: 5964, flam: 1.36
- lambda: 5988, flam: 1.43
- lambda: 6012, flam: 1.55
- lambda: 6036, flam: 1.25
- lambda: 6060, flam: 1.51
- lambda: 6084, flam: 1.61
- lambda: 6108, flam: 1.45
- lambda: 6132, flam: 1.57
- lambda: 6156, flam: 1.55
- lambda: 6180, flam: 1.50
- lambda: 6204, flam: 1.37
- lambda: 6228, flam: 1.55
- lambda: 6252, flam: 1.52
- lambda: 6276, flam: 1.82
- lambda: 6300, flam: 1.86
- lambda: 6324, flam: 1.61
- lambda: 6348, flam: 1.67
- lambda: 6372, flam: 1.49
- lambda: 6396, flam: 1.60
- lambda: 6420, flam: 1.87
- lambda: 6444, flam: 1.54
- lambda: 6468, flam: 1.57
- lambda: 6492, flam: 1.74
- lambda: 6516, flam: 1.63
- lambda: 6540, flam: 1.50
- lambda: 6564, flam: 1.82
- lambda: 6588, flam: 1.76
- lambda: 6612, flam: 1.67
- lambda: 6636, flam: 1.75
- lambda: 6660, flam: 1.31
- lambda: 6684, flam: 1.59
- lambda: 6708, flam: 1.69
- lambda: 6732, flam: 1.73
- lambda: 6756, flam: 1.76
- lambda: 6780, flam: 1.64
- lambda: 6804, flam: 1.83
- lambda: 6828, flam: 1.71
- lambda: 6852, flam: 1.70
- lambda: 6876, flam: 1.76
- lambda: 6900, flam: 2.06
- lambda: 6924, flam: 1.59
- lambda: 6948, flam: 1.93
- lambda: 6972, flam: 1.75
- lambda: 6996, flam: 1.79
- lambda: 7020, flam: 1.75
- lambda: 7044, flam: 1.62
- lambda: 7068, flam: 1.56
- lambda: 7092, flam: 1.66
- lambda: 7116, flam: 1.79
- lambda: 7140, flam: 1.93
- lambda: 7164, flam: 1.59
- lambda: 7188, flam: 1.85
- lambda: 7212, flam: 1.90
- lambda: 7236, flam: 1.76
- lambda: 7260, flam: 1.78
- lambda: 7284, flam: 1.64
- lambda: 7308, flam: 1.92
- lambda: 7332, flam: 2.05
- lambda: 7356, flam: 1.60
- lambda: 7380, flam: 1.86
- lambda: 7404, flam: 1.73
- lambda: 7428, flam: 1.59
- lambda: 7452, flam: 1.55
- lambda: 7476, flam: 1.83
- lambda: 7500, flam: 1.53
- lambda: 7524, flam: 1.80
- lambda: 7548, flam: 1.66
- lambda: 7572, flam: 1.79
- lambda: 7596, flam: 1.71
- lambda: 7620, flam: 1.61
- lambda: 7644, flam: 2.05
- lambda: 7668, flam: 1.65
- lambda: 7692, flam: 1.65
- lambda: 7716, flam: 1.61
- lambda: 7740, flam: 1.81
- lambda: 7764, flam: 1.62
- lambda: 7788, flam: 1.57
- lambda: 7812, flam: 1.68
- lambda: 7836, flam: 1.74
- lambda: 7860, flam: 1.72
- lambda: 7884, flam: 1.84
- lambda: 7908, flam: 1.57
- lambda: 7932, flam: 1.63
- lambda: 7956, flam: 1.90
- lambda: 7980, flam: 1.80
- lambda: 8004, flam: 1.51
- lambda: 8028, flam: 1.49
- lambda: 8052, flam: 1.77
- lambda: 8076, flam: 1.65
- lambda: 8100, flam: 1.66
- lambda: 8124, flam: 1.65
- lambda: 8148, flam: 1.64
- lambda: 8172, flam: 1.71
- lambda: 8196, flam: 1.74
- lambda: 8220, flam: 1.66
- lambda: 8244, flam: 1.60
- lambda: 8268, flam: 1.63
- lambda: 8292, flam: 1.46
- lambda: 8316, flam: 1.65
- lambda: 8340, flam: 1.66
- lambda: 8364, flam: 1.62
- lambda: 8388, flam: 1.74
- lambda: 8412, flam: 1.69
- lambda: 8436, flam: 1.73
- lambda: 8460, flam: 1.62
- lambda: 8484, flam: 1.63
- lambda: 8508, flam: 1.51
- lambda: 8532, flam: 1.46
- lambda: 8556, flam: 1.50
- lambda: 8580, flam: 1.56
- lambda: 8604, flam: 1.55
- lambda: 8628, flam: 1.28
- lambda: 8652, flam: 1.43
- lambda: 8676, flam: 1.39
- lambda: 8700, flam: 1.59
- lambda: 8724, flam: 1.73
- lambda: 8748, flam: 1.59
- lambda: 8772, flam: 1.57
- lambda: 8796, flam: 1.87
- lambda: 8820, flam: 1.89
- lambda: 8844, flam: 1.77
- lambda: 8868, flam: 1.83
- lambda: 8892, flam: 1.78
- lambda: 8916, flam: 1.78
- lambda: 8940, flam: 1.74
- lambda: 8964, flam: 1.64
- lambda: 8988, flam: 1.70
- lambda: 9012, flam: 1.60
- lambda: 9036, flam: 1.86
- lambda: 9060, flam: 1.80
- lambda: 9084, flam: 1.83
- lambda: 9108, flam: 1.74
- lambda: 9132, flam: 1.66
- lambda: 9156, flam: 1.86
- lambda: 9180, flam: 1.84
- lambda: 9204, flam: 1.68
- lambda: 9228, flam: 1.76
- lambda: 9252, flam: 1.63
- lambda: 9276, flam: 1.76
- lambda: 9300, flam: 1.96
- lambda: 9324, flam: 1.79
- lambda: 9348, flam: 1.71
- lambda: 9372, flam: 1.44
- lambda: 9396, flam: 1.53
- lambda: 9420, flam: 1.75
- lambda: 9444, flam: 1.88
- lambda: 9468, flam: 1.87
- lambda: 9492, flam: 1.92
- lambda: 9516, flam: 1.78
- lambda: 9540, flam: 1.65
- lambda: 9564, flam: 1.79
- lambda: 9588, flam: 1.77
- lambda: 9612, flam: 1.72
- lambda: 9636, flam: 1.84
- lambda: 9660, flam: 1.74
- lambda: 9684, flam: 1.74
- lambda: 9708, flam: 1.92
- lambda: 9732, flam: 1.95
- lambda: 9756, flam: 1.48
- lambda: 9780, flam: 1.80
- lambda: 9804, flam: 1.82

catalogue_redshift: 0.197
